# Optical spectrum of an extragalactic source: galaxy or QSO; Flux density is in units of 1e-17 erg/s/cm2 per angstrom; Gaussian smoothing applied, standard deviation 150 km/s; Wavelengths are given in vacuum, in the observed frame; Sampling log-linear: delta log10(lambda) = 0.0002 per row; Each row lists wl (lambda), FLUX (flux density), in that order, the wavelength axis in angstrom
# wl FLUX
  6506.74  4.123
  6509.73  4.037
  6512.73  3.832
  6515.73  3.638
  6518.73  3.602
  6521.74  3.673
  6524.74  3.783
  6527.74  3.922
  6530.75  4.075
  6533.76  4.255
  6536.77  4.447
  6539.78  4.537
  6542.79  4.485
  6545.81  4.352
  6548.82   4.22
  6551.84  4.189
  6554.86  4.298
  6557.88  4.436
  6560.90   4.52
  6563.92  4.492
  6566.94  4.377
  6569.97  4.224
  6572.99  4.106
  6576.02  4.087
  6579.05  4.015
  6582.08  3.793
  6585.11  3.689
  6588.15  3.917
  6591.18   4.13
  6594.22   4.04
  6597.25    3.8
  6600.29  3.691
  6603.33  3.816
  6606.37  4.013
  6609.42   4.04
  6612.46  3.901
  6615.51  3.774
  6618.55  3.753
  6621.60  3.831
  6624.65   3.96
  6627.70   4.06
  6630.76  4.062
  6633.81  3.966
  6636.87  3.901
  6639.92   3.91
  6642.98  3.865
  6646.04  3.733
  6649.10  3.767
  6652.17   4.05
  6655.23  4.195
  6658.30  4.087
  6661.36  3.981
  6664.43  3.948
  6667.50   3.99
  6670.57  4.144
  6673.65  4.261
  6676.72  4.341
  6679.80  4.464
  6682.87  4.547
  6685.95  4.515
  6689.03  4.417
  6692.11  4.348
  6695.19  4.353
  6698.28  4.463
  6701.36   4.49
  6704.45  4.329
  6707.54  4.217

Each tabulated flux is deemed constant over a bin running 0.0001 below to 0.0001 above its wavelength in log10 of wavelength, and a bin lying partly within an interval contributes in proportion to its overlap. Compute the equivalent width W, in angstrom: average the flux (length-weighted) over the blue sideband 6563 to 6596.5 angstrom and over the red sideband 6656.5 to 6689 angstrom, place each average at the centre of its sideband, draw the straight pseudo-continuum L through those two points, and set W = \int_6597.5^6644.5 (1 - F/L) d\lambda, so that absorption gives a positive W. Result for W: 2.7 angstrom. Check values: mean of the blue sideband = 4.07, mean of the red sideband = 4.24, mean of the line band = 3.9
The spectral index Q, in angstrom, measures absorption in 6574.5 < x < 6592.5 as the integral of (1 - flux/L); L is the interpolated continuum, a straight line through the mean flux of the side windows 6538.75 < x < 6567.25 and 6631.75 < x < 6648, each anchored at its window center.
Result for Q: 1.17 angstrom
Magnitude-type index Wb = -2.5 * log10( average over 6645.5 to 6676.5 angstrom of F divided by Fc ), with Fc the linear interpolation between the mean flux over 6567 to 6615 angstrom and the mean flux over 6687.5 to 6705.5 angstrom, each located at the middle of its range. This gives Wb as 0.06 mag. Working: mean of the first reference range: 3.96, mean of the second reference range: 4.4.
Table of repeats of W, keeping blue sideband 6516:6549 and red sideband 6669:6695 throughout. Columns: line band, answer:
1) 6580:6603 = 1.9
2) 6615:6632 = 1.4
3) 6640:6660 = 1.7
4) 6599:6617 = 1.6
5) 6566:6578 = 0.0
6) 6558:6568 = -0.7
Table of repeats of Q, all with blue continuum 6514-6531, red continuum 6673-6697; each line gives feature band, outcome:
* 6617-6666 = 3.4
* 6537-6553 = -2.1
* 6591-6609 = 0.7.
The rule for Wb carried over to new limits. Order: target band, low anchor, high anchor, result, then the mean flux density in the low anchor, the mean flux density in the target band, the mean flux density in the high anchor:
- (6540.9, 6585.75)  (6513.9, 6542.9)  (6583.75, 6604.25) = -0.077 mag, 4.02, 4.23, 3.87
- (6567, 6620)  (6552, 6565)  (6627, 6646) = 0.068 mag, 4.41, 3.94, 3.94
